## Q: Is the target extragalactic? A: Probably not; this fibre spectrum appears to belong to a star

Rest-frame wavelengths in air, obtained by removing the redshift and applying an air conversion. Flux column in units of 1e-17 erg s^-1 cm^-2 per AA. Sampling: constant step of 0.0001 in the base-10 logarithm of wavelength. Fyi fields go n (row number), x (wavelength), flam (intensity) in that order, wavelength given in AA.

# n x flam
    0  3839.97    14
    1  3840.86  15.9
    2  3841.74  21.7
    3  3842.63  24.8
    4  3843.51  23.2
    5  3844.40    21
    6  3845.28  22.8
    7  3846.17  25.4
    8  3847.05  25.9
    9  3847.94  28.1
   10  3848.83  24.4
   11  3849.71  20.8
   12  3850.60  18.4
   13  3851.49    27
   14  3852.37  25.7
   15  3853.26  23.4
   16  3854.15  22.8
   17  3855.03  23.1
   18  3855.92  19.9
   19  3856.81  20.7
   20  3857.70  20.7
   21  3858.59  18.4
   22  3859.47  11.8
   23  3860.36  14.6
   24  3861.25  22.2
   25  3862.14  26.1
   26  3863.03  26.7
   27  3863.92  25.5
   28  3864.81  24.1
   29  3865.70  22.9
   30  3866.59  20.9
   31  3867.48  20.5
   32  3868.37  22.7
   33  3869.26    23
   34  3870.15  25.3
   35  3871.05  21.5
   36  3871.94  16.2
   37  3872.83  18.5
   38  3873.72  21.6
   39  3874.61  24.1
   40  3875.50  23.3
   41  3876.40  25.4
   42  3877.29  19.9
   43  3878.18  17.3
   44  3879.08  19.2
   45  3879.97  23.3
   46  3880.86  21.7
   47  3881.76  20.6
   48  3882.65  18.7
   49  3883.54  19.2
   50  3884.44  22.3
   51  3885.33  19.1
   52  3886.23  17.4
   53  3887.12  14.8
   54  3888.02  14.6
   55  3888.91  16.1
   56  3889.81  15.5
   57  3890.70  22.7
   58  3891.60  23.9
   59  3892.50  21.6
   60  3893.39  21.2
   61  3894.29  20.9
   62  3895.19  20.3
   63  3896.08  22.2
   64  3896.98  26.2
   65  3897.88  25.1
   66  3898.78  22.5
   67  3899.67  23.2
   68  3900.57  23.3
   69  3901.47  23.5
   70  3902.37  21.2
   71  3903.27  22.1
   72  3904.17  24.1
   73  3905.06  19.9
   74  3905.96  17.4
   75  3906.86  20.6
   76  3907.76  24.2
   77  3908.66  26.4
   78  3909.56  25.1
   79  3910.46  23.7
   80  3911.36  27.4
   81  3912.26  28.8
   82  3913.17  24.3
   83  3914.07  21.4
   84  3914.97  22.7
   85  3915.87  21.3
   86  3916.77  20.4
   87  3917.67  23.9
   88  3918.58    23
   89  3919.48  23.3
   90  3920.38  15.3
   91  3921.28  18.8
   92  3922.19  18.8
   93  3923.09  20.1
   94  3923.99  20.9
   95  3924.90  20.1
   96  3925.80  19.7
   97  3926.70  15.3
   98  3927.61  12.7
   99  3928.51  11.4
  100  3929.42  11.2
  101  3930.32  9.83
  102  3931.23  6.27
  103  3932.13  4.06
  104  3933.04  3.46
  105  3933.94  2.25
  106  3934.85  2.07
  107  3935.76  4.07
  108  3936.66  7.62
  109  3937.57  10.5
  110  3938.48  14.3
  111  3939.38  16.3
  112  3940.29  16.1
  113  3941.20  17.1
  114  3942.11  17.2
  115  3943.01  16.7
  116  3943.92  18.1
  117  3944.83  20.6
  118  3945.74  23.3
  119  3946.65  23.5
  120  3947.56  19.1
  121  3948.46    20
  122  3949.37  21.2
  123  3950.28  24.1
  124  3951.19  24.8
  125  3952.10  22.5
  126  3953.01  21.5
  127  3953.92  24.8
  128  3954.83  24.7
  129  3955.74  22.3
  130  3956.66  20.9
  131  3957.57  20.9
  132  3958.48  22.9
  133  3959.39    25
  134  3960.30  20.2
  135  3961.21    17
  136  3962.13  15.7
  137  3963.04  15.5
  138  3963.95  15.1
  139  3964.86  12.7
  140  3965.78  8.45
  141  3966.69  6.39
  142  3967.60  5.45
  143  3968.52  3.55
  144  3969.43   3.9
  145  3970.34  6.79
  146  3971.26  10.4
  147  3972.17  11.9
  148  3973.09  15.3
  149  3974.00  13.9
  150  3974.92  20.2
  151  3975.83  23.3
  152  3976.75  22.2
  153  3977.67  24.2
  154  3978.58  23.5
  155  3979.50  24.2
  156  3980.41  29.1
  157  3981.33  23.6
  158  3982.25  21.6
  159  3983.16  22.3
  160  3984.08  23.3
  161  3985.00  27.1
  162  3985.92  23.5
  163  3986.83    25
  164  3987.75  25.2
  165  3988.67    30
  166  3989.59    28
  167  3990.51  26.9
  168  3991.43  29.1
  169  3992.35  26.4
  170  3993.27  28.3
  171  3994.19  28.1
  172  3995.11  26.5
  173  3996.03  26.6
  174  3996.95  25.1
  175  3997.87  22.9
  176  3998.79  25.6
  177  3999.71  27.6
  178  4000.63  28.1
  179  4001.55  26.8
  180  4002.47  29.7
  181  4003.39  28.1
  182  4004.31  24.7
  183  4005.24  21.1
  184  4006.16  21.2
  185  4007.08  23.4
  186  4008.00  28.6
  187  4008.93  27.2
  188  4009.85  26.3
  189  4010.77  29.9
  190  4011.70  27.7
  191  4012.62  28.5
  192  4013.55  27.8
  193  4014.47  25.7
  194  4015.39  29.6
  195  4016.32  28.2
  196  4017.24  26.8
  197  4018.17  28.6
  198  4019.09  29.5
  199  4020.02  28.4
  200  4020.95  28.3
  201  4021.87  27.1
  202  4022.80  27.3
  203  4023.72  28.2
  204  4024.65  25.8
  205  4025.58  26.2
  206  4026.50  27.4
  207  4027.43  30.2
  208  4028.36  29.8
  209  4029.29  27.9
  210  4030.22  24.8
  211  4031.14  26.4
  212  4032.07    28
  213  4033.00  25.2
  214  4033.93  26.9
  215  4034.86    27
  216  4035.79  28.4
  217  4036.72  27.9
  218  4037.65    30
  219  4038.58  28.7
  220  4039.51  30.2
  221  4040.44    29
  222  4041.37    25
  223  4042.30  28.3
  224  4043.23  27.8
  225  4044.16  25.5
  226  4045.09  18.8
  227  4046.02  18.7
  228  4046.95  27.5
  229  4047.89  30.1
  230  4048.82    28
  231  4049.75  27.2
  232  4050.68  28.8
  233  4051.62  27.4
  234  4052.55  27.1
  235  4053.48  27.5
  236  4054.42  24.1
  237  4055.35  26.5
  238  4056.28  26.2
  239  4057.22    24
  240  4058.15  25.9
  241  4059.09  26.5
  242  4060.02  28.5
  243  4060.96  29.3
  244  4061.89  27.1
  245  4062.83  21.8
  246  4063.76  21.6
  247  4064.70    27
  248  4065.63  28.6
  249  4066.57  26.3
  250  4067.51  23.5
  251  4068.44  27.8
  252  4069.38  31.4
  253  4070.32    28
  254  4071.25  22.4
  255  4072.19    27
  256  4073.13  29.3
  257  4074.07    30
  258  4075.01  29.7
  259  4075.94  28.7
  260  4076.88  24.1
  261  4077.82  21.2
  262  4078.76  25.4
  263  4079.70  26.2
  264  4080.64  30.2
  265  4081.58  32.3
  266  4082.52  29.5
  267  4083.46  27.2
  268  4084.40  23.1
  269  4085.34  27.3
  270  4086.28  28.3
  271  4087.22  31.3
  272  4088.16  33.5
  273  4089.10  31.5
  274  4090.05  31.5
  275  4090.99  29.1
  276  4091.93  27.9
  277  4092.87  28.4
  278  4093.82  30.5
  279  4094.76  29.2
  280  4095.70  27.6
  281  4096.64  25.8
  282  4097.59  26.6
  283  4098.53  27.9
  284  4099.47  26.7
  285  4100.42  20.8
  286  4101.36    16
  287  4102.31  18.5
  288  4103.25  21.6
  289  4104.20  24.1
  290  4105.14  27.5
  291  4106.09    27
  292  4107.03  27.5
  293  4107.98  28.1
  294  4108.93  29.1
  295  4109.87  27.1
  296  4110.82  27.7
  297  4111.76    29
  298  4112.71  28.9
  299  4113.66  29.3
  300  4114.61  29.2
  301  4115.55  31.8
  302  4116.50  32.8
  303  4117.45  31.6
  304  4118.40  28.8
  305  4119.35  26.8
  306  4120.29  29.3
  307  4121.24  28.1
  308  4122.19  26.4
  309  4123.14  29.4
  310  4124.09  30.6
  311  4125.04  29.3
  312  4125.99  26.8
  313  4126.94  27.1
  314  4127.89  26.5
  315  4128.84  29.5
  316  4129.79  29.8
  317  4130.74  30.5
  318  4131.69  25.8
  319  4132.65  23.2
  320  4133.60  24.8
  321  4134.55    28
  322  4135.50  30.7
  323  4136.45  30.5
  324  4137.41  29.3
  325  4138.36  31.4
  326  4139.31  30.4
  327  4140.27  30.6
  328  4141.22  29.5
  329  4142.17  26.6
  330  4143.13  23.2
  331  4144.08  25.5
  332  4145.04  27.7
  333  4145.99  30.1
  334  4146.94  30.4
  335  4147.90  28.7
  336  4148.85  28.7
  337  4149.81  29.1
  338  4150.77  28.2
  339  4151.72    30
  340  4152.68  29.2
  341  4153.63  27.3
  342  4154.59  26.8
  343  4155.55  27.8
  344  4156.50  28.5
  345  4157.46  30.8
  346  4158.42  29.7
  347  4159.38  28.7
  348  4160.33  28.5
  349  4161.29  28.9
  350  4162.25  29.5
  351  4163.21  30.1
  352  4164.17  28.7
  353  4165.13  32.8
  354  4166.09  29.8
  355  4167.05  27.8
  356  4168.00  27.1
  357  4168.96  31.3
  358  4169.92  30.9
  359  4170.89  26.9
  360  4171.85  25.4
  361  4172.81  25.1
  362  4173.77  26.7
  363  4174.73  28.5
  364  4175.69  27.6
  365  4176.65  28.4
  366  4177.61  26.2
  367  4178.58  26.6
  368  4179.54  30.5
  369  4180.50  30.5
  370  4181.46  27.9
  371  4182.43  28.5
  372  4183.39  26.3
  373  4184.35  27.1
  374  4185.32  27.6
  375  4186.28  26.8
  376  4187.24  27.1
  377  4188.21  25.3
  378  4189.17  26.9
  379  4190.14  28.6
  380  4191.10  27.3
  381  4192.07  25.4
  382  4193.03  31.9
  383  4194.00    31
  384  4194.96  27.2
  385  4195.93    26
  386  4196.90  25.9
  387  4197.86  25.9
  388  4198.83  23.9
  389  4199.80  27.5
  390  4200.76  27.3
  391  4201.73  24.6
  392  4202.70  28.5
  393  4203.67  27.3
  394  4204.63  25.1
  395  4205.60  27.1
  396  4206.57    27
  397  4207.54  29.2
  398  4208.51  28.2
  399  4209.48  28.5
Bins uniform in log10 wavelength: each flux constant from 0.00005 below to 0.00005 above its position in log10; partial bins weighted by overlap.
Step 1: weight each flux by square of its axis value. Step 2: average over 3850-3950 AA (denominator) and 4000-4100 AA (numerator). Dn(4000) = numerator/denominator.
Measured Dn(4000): 1.5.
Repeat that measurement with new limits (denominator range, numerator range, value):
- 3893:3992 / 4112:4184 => 1.66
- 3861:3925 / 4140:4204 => 1.48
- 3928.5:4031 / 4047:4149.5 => 1.38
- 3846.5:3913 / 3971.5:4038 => 1.27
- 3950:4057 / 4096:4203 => 1.24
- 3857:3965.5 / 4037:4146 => 1.54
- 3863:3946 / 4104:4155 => 1.66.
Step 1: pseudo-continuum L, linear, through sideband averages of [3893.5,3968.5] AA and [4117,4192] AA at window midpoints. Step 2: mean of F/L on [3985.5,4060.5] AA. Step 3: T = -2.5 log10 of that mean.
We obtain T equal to -0.20 mag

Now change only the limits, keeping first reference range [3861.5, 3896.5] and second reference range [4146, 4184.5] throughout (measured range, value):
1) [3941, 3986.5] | 0.228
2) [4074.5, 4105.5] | -0.015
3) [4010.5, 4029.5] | -0.134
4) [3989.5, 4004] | -0.124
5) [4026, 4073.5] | -0.054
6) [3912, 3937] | 0.396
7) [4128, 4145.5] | -0.012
